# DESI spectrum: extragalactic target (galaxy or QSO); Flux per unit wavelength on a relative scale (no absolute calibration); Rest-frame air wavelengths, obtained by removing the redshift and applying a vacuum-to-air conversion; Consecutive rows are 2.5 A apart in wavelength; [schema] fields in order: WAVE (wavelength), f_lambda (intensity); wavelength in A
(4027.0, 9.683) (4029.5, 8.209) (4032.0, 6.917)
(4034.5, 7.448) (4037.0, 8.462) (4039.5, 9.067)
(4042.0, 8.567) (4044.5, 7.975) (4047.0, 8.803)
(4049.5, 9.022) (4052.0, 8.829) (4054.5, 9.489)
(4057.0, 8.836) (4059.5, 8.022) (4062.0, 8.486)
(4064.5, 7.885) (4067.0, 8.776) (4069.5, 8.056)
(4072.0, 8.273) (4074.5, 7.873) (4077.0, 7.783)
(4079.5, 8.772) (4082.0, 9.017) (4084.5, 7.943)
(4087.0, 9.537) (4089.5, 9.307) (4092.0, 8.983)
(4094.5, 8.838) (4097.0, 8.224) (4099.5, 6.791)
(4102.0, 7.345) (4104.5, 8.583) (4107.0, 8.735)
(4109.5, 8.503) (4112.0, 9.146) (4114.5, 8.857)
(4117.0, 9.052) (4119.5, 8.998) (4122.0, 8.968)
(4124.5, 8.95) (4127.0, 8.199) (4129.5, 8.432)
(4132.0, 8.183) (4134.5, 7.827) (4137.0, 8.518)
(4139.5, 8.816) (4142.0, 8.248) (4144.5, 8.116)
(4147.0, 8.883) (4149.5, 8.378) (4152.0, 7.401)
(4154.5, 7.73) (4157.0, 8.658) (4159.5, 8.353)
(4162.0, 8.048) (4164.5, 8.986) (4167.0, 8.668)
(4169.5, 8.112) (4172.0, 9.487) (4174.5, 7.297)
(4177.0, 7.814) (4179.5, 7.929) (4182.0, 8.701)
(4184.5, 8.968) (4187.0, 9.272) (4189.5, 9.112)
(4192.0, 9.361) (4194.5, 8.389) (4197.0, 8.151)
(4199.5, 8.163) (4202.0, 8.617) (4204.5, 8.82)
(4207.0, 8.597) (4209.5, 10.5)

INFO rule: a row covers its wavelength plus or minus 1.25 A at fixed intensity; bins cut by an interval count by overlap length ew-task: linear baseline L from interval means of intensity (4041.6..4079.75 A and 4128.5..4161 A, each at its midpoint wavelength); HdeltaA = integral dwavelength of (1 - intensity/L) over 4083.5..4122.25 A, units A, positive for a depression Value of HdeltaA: -1.1 A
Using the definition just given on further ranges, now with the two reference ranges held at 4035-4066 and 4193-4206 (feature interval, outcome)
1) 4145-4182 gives 0.9 A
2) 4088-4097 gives -0.4 A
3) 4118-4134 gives -0.1 A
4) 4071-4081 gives 0.4 A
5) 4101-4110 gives 0.3 A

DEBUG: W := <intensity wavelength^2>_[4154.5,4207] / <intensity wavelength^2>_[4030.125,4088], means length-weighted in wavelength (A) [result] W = 1.07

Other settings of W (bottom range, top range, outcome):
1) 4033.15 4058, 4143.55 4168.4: 1.02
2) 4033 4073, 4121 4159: 1.03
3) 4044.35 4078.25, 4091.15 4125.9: 1.04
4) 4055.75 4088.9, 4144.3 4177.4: 1.03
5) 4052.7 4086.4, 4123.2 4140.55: 1.03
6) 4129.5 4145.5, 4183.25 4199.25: 1.09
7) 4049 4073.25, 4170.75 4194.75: 1.07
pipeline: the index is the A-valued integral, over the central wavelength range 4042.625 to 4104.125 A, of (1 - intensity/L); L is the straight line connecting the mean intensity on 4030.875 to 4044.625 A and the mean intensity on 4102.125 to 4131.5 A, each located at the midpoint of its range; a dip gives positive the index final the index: -0.71 A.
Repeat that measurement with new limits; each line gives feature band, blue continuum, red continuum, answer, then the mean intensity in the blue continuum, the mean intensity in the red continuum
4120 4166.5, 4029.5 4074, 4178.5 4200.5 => 1.08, 8.39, 8.69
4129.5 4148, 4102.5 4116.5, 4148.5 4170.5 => 0.17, 8.7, 8.26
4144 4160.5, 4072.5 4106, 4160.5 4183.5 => 0.27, 8.38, 8.35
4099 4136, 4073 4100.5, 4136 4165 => -0.31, 8.47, 8.33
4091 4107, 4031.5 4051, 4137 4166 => 0.34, 8.34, 8.34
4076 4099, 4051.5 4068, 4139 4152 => -0.35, 8.61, 8.36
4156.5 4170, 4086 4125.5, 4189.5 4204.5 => 0.23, 8.67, 8.61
